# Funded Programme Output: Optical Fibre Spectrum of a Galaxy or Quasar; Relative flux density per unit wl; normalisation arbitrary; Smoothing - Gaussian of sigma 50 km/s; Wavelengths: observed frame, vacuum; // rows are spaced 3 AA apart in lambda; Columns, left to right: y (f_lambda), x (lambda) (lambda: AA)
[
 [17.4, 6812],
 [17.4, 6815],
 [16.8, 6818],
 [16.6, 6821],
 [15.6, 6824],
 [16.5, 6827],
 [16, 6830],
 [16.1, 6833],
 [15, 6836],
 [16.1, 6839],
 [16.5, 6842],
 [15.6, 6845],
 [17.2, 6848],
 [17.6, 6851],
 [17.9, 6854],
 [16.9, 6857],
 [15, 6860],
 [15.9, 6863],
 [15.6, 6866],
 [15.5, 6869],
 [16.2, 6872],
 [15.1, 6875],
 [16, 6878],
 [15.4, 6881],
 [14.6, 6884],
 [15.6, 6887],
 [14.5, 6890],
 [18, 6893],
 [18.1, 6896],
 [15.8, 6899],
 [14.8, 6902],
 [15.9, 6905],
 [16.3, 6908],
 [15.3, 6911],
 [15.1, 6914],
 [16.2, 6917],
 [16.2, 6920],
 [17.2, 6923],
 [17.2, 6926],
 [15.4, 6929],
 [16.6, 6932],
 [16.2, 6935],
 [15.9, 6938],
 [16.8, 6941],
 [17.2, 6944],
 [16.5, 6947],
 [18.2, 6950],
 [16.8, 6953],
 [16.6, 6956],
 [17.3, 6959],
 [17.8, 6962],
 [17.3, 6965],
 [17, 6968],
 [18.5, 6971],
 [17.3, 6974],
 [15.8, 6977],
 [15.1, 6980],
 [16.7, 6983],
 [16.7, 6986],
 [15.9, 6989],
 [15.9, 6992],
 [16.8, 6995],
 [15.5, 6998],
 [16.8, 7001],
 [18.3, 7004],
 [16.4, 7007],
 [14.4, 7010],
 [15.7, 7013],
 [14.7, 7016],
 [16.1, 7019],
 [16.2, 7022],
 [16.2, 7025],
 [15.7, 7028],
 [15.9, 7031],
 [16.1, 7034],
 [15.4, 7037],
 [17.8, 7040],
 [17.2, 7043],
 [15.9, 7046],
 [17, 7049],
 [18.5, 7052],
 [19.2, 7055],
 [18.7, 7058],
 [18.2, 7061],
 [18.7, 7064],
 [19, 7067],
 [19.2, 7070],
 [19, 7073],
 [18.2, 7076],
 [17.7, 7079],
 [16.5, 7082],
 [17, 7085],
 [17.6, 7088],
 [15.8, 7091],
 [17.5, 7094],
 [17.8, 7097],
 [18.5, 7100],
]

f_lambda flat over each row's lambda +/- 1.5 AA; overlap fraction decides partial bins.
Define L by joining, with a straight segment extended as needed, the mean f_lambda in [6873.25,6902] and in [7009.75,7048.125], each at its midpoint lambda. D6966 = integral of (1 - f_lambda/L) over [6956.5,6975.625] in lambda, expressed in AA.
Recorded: -1.8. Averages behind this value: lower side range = 15.8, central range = 17.5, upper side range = 16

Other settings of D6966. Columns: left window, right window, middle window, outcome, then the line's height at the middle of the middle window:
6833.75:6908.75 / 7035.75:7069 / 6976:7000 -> 1.56 AA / 17.2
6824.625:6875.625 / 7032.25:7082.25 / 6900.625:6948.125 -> 1.65 AA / 16.8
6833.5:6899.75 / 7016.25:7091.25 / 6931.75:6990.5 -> -0.40 AA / 16.7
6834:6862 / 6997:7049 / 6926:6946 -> -0.16 AA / 16.3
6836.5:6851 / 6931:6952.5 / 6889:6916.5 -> 1.01 AA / 16.6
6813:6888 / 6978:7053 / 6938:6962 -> -1.23 AA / 16.2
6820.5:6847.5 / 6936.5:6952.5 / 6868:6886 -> 0.99 AA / 16.4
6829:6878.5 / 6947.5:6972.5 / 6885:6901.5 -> 0.35 AA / 16.6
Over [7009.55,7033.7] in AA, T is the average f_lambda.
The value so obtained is 15.7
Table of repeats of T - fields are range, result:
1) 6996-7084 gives 17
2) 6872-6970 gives 16.3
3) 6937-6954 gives 16.9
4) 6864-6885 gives 15.5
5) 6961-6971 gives 17.5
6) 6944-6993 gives 16.9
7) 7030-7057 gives 17.1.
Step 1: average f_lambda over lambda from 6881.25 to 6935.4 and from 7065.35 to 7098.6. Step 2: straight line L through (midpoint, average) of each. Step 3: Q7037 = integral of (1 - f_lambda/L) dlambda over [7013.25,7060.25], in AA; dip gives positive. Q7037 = 1.67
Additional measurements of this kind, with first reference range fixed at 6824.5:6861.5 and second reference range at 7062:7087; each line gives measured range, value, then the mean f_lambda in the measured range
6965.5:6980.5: 0.41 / 16.9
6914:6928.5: 0.44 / 16.4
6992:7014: 1.67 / 16.3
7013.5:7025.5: 1.33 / 15.8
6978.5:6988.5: 0.75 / 16.1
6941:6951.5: -0.05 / 17.2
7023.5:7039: 1.65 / 15.9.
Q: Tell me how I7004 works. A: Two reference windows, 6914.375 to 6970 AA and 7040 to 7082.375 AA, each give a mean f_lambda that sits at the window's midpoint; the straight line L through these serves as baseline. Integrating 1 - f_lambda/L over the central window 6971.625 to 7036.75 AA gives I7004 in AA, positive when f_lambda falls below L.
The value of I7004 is 5.0 AA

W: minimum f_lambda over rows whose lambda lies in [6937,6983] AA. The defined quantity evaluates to 15.1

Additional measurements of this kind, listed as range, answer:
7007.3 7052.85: 14.4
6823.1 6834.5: 15.6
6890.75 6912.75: 14.8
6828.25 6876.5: 15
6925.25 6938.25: 15.4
